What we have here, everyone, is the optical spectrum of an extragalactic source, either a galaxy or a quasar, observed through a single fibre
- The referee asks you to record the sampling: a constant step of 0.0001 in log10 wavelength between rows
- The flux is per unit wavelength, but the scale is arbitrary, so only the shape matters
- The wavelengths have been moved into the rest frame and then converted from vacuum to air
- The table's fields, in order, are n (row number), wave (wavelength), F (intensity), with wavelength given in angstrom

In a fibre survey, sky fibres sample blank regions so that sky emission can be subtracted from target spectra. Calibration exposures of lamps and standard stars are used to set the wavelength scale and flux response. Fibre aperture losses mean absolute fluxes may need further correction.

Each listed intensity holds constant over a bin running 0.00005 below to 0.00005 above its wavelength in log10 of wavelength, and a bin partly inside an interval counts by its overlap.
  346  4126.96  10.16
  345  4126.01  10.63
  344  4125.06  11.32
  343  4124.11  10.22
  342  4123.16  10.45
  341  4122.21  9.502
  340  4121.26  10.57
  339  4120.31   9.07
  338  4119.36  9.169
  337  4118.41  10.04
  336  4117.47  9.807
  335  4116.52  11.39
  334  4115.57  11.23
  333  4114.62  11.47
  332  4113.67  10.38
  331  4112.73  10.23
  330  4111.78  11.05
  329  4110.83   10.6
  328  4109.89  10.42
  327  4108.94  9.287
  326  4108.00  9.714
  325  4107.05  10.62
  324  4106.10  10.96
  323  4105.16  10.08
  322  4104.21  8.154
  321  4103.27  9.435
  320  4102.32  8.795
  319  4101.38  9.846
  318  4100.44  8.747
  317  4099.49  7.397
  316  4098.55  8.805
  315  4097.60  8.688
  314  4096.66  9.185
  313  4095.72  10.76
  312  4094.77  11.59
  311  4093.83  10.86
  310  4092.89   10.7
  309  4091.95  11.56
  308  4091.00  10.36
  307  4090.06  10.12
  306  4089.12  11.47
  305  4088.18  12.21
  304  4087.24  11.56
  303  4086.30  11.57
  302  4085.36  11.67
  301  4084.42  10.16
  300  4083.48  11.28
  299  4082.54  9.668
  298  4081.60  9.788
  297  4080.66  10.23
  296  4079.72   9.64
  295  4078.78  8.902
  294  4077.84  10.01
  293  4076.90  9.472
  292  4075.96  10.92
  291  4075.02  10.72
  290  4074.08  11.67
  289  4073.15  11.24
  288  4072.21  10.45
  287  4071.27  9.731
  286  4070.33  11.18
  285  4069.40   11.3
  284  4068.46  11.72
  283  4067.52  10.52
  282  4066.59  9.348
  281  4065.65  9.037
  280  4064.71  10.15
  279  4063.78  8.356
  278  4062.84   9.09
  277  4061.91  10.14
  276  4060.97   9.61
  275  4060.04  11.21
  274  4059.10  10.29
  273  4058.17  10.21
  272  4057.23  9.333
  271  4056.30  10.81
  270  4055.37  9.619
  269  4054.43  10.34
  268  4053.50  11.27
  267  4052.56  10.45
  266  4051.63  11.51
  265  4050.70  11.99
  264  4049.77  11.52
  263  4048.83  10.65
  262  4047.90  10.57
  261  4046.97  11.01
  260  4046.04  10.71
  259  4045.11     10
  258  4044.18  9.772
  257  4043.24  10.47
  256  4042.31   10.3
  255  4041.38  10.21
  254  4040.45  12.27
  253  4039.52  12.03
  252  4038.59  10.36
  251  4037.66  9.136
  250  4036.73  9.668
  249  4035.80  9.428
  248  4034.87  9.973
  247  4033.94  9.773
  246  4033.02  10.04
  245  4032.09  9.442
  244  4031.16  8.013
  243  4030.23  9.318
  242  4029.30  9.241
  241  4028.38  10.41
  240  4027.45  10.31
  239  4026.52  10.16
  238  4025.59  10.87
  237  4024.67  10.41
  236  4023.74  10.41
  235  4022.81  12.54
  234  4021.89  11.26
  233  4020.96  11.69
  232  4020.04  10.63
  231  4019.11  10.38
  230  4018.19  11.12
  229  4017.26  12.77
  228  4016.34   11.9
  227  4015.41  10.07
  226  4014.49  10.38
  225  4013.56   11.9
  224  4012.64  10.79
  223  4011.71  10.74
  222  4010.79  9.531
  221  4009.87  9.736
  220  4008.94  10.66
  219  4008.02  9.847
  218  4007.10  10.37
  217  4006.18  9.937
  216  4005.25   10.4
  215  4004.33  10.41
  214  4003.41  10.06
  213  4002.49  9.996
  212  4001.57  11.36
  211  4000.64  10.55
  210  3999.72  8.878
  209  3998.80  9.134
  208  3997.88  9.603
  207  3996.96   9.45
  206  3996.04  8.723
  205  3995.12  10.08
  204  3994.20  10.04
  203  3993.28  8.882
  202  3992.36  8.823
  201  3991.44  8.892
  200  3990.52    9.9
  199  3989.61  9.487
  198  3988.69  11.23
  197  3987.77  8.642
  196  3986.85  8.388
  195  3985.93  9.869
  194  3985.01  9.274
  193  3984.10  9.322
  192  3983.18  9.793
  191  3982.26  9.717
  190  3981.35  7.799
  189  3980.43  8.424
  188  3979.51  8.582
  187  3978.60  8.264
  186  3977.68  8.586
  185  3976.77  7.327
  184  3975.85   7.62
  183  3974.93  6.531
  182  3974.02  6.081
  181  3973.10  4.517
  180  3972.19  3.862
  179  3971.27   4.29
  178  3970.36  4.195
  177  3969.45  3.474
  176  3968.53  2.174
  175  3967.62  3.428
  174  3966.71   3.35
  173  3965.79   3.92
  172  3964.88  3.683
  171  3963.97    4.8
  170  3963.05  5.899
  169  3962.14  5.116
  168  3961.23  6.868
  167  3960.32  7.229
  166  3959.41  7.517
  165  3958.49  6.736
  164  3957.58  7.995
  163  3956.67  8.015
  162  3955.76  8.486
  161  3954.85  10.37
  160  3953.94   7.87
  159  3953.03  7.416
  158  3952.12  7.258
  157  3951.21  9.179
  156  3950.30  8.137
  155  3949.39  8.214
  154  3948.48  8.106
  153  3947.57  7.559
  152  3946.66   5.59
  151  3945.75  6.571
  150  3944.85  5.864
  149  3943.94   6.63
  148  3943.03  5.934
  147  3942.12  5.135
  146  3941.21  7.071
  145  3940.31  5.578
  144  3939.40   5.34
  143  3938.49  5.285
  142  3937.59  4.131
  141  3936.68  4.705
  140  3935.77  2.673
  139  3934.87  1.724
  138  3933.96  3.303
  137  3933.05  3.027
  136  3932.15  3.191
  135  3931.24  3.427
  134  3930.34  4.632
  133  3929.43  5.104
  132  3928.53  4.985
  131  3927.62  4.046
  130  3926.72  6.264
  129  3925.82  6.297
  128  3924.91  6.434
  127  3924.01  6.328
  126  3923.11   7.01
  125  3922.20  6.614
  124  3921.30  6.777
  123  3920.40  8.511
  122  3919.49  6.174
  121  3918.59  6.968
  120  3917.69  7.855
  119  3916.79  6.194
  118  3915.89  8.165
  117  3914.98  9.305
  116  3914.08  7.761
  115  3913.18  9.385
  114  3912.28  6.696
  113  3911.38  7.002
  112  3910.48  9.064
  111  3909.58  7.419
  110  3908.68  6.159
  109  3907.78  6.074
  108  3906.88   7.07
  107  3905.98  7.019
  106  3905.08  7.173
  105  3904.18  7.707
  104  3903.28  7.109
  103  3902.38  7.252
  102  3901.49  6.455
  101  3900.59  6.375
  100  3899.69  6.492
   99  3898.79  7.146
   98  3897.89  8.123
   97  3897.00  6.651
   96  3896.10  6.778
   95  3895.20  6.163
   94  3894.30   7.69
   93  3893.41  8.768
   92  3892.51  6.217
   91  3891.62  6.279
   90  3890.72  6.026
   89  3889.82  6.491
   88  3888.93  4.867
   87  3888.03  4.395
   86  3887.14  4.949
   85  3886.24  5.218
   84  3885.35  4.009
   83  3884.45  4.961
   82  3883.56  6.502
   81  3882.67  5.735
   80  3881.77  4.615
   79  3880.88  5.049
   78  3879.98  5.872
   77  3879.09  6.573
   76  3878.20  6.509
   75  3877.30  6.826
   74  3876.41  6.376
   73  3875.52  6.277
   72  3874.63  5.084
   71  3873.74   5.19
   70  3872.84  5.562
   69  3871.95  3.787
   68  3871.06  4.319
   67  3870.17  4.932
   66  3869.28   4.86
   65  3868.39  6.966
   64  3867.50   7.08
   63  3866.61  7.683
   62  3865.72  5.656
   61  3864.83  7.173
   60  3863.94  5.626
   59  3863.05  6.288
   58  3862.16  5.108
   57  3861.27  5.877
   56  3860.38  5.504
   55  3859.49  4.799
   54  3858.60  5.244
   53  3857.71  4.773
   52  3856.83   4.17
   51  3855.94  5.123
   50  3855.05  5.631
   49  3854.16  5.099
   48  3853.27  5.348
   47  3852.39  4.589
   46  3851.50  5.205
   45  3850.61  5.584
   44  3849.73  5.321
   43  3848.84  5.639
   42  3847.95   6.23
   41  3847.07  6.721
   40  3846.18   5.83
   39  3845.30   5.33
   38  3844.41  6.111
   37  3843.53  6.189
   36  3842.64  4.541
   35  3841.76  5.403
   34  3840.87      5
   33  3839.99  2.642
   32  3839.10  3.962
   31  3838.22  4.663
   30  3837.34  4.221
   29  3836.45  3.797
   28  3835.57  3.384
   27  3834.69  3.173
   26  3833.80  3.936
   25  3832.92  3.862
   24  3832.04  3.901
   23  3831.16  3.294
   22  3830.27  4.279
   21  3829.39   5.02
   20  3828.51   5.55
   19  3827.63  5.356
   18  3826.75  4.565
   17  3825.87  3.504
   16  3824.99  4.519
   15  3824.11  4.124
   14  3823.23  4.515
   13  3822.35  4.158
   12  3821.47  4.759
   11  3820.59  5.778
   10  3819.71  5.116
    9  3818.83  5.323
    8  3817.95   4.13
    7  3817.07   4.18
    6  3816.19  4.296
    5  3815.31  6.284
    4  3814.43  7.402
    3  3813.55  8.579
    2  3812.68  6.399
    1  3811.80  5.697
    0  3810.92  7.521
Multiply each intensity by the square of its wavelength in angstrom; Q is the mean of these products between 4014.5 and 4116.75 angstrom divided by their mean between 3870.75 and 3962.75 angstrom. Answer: 1.76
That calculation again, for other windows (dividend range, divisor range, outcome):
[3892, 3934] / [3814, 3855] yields 1.43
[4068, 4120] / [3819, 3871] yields 2.32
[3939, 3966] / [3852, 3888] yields 1.29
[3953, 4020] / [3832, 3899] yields 1.63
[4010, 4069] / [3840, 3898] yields 1.99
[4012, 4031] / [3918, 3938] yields 2.21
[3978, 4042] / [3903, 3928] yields 1.48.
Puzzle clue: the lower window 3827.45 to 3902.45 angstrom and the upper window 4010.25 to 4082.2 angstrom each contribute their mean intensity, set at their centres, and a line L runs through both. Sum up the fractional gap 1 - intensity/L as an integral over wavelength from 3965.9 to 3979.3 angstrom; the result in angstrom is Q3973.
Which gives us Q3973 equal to 5.0 angstrom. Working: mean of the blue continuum 5.49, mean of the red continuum 10.4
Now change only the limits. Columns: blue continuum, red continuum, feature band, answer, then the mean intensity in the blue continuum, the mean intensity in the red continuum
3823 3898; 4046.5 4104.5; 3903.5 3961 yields 3.7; 5.34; 10.3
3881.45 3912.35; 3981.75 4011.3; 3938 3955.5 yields 2.4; 6.48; 9.72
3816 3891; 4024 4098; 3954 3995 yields 4.9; 5.13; 10.4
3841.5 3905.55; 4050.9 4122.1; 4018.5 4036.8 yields -2.4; 5.88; 10.3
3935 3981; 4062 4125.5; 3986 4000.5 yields -4.3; 6.2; 10.2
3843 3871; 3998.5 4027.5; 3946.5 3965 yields 3.0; 5.65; 10.6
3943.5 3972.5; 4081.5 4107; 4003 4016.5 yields -4.6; 6.25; 10.2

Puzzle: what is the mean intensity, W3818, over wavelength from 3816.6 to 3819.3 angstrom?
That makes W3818 4.54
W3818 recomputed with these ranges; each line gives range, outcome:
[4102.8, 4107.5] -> 9.85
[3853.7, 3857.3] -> 5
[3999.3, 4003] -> 10.2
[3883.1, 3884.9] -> 5.75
